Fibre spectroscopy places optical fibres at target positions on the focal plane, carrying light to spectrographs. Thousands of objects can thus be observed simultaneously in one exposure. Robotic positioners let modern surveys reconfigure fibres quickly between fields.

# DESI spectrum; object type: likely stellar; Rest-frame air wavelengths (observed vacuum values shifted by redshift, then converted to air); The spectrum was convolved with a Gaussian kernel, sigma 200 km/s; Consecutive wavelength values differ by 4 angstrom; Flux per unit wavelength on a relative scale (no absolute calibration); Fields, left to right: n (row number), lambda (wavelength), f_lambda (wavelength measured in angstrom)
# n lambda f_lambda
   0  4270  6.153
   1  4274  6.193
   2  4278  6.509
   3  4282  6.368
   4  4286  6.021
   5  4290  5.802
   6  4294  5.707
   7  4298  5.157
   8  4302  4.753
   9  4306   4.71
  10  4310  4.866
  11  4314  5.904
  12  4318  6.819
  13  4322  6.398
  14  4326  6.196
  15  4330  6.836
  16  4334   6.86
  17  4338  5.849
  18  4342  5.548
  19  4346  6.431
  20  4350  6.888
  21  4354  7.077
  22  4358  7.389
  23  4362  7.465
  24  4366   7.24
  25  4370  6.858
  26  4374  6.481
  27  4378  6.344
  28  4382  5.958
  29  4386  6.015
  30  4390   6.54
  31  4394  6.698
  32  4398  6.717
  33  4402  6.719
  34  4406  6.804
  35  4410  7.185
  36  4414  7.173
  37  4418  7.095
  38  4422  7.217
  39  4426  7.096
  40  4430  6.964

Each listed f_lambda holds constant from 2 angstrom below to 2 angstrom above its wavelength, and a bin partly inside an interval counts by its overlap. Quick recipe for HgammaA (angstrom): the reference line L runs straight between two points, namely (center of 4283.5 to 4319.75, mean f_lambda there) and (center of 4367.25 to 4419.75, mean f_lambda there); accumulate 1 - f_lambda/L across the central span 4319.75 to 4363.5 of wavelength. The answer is -4.3 angstrom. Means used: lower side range 5.53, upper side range 6.67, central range 6.62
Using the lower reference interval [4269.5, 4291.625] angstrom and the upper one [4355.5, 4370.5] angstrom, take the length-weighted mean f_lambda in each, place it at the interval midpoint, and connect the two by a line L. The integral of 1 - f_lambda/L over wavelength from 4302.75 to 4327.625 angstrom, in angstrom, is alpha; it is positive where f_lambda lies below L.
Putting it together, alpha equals 3.3 angstrom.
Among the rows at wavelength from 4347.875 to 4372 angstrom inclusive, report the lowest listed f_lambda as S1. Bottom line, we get 6.858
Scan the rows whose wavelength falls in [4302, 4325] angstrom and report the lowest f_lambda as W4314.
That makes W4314 4.71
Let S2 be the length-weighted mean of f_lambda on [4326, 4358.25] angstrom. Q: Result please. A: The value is 6.54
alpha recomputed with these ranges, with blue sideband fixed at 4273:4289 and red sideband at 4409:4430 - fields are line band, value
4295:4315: 4.17 angstrom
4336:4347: 1.22 angstrom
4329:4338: -0.06 angstrom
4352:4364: -1.01 angstrom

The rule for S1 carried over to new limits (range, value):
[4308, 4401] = 4.866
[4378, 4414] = 5.958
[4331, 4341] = 5.849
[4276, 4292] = 5.802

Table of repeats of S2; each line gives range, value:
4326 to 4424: 6.71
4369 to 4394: 6.37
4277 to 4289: 6.24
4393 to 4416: 6.89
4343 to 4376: 6.94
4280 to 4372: 6.22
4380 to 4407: 6.48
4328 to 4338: 6.65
